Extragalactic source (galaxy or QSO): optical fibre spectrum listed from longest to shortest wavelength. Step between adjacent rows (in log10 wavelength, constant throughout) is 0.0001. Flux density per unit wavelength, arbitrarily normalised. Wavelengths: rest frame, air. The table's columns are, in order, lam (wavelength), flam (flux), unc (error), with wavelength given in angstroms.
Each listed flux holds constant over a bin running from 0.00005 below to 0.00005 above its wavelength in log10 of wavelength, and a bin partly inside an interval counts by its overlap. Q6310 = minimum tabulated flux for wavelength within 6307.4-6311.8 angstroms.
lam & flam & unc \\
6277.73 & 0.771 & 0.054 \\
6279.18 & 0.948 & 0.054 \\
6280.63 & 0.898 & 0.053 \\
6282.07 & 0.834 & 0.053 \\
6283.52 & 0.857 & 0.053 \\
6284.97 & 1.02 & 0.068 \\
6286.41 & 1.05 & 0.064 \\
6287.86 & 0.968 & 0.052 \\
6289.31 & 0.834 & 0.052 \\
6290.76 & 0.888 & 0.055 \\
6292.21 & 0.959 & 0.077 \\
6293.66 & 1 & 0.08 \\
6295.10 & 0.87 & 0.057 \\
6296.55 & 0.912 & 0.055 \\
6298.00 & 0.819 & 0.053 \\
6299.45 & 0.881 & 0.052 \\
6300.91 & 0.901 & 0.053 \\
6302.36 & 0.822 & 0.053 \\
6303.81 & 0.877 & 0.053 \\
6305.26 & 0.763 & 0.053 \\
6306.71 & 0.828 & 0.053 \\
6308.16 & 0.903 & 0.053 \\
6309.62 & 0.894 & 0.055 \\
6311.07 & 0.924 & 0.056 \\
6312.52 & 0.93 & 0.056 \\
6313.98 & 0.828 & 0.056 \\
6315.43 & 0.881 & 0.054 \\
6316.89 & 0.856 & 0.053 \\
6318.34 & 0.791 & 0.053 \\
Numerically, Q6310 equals 0.894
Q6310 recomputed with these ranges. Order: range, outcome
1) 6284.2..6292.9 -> 0.834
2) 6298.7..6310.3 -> 0.763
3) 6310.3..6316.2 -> 0.828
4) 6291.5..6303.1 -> 0.819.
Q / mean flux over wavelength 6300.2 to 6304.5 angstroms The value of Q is 0.867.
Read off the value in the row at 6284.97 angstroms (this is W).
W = 1.02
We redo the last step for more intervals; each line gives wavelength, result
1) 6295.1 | 0.87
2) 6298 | 0.819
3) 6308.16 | 0.903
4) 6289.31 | 0.834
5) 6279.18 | 0.948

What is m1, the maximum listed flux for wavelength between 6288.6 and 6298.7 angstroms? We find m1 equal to 1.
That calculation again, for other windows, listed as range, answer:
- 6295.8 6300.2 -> 0.912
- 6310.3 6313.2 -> 0.93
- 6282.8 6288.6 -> 1.05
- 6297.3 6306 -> 0.901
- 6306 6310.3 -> 0.903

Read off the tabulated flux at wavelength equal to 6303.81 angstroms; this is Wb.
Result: 0.877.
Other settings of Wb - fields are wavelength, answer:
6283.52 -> 0.857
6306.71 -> 0.828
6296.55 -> 0.912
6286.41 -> 1.05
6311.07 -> 0.924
